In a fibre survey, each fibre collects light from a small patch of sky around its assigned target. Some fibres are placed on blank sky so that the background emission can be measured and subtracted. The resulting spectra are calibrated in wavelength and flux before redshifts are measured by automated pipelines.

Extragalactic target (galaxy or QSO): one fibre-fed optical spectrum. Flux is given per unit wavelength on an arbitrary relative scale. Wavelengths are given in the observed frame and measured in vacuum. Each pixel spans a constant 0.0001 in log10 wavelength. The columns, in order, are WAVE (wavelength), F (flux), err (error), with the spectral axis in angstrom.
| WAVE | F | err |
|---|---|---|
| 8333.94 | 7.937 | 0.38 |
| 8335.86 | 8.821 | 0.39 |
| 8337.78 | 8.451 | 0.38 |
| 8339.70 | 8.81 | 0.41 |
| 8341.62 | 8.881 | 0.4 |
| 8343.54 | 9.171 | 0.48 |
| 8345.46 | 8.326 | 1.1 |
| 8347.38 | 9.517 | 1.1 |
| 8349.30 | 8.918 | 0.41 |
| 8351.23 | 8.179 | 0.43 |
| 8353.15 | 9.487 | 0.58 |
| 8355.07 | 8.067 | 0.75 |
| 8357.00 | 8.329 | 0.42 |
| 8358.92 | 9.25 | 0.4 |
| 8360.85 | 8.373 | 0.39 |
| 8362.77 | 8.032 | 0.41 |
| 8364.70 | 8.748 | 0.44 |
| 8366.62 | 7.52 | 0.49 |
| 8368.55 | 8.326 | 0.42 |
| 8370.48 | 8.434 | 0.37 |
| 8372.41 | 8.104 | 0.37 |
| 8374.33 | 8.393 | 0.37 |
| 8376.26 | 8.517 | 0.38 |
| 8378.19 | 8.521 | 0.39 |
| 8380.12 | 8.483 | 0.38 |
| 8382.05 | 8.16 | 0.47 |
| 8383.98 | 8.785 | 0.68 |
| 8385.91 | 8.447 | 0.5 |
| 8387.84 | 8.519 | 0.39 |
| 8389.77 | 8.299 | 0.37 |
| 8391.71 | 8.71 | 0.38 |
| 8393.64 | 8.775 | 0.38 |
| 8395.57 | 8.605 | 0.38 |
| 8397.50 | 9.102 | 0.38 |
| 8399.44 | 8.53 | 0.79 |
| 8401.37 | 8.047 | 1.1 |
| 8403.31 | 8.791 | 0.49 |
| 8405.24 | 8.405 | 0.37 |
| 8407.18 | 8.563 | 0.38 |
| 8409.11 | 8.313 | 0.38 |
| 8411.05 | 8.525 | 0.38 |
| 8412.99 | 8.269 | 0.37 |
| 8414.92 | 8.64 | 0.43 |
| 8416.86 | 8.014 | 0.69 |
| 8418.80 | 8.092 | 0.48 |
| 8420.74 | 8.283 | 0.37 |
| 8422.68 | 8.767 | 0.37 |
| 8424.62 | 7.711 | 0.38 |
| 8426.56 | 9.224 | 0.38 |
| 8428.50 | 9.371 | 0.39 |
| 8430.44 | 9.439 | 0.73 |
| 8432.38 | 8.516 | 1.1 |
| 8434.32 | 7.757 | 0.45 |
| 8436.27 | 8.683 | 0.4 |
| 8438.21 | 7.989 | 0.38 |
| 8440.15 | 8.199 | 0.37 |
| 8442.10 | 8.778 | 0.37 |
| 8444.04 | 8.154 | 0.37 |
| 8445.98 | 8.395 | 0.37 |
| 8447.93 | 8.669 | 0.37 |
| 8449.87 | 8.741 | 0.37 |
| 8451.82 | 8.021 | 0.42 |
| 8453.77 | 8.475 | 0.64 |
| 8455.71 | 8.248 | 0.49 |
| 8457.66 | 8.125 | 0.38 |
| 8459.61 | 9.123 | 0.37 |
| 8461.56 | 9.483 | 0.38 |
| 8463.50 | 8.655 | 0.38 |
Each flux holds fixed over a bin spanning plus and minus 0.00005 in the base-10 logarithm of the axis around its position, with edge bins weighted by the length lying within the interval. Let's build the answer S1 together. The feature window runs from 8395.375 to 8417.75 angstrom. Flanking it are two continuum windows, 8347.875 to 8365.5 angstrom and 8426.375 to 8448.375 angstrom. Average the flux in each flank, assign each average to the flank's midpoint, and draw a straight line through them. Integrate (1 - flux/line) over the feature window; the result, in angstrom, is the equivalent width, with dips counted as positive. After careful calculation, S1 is 0.29 angstrom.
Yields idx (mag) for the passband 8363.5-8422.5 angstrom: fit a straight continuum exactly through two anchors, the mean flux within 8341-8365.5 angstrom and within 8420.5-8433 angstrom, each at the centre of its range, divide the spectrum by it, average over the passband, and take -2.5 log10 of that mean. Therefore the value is 0.04 mag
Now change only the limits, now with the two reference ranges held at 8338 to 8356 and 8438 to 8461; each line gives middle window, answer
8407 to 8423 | 0.03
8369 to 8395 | 0.03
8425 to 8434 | -0.05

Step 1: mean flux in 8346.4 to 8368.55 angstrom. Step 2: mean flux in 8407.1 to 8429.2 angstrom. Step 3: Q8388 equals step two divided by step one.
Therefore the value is 1.0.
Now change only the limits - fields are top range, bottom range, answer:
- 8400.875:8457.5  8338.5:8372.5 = 0.98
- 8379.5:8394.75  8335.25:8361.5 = 0.97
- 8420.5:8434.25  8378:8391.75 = 1.03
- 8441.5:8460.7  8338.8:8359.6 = 0.96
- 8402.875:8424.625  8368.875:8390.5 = 1.00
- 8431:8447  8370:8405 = 0.98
